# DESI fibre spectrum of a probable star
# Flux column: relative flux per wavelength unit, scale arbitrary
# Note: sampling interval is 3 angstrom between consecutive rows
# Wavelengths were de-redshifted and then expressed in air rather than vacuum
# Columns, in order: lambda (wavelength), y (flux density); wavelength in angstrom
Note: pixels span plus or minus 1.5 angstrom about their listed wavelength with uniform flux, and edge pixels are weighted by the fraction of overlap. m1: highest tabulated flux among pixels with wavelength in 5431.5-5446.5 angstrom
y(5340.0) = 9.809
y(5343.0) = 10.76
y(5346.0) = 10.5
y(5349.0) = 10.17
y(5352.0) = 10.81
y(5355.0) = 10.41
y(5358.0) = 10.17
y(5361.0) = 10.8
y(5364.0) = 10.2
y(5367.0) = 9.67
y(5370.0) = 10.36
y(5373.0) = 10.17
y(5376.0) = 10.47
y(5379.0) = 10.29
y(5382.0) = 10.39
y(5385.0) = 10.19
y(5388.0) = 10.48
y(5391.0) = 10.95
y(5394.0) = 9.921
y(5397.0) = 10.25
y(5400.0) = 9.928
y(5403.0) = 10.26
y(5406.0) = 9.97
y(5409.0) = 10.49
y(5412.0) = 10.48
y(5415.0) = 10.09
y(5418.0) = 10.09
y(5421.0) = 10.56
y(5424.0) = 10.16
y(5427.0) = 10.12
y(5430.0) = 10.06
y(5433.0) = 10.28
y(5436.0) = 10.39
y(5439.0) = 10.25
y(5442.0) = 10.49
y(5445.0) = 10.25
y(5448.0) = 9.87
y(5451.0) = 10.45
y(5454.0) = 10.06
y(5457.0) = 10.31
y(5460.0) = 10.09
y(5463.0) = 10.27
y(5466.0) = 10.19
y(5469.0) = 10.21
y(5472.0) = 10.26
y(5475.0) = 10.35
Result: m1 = 10.49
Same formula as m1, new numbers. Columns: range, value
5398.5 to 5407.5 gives 10.26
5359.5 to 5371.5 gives 10.8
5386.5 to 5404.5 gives 10.95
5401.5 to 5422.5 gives 10.56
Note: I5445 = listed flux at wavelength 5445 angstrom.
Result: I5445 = 10.25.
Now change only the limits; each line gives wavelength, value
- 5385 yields 10.19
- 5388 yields 10.48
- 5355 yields 10.41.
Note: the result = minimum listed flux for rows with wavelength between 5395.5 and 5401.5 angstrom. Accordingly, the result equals 9.928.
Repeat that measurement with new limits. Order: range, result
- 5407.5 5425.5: 10.09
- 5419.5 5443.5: 10.06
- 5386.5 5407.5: 9.921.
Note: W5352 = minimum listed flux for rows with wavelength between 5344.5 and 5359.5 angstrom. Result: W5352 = 10.17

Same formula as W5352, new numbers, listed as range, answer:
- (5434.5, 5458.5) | 9.87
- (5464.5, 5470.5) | 10.19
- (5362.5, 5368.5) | 9.67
